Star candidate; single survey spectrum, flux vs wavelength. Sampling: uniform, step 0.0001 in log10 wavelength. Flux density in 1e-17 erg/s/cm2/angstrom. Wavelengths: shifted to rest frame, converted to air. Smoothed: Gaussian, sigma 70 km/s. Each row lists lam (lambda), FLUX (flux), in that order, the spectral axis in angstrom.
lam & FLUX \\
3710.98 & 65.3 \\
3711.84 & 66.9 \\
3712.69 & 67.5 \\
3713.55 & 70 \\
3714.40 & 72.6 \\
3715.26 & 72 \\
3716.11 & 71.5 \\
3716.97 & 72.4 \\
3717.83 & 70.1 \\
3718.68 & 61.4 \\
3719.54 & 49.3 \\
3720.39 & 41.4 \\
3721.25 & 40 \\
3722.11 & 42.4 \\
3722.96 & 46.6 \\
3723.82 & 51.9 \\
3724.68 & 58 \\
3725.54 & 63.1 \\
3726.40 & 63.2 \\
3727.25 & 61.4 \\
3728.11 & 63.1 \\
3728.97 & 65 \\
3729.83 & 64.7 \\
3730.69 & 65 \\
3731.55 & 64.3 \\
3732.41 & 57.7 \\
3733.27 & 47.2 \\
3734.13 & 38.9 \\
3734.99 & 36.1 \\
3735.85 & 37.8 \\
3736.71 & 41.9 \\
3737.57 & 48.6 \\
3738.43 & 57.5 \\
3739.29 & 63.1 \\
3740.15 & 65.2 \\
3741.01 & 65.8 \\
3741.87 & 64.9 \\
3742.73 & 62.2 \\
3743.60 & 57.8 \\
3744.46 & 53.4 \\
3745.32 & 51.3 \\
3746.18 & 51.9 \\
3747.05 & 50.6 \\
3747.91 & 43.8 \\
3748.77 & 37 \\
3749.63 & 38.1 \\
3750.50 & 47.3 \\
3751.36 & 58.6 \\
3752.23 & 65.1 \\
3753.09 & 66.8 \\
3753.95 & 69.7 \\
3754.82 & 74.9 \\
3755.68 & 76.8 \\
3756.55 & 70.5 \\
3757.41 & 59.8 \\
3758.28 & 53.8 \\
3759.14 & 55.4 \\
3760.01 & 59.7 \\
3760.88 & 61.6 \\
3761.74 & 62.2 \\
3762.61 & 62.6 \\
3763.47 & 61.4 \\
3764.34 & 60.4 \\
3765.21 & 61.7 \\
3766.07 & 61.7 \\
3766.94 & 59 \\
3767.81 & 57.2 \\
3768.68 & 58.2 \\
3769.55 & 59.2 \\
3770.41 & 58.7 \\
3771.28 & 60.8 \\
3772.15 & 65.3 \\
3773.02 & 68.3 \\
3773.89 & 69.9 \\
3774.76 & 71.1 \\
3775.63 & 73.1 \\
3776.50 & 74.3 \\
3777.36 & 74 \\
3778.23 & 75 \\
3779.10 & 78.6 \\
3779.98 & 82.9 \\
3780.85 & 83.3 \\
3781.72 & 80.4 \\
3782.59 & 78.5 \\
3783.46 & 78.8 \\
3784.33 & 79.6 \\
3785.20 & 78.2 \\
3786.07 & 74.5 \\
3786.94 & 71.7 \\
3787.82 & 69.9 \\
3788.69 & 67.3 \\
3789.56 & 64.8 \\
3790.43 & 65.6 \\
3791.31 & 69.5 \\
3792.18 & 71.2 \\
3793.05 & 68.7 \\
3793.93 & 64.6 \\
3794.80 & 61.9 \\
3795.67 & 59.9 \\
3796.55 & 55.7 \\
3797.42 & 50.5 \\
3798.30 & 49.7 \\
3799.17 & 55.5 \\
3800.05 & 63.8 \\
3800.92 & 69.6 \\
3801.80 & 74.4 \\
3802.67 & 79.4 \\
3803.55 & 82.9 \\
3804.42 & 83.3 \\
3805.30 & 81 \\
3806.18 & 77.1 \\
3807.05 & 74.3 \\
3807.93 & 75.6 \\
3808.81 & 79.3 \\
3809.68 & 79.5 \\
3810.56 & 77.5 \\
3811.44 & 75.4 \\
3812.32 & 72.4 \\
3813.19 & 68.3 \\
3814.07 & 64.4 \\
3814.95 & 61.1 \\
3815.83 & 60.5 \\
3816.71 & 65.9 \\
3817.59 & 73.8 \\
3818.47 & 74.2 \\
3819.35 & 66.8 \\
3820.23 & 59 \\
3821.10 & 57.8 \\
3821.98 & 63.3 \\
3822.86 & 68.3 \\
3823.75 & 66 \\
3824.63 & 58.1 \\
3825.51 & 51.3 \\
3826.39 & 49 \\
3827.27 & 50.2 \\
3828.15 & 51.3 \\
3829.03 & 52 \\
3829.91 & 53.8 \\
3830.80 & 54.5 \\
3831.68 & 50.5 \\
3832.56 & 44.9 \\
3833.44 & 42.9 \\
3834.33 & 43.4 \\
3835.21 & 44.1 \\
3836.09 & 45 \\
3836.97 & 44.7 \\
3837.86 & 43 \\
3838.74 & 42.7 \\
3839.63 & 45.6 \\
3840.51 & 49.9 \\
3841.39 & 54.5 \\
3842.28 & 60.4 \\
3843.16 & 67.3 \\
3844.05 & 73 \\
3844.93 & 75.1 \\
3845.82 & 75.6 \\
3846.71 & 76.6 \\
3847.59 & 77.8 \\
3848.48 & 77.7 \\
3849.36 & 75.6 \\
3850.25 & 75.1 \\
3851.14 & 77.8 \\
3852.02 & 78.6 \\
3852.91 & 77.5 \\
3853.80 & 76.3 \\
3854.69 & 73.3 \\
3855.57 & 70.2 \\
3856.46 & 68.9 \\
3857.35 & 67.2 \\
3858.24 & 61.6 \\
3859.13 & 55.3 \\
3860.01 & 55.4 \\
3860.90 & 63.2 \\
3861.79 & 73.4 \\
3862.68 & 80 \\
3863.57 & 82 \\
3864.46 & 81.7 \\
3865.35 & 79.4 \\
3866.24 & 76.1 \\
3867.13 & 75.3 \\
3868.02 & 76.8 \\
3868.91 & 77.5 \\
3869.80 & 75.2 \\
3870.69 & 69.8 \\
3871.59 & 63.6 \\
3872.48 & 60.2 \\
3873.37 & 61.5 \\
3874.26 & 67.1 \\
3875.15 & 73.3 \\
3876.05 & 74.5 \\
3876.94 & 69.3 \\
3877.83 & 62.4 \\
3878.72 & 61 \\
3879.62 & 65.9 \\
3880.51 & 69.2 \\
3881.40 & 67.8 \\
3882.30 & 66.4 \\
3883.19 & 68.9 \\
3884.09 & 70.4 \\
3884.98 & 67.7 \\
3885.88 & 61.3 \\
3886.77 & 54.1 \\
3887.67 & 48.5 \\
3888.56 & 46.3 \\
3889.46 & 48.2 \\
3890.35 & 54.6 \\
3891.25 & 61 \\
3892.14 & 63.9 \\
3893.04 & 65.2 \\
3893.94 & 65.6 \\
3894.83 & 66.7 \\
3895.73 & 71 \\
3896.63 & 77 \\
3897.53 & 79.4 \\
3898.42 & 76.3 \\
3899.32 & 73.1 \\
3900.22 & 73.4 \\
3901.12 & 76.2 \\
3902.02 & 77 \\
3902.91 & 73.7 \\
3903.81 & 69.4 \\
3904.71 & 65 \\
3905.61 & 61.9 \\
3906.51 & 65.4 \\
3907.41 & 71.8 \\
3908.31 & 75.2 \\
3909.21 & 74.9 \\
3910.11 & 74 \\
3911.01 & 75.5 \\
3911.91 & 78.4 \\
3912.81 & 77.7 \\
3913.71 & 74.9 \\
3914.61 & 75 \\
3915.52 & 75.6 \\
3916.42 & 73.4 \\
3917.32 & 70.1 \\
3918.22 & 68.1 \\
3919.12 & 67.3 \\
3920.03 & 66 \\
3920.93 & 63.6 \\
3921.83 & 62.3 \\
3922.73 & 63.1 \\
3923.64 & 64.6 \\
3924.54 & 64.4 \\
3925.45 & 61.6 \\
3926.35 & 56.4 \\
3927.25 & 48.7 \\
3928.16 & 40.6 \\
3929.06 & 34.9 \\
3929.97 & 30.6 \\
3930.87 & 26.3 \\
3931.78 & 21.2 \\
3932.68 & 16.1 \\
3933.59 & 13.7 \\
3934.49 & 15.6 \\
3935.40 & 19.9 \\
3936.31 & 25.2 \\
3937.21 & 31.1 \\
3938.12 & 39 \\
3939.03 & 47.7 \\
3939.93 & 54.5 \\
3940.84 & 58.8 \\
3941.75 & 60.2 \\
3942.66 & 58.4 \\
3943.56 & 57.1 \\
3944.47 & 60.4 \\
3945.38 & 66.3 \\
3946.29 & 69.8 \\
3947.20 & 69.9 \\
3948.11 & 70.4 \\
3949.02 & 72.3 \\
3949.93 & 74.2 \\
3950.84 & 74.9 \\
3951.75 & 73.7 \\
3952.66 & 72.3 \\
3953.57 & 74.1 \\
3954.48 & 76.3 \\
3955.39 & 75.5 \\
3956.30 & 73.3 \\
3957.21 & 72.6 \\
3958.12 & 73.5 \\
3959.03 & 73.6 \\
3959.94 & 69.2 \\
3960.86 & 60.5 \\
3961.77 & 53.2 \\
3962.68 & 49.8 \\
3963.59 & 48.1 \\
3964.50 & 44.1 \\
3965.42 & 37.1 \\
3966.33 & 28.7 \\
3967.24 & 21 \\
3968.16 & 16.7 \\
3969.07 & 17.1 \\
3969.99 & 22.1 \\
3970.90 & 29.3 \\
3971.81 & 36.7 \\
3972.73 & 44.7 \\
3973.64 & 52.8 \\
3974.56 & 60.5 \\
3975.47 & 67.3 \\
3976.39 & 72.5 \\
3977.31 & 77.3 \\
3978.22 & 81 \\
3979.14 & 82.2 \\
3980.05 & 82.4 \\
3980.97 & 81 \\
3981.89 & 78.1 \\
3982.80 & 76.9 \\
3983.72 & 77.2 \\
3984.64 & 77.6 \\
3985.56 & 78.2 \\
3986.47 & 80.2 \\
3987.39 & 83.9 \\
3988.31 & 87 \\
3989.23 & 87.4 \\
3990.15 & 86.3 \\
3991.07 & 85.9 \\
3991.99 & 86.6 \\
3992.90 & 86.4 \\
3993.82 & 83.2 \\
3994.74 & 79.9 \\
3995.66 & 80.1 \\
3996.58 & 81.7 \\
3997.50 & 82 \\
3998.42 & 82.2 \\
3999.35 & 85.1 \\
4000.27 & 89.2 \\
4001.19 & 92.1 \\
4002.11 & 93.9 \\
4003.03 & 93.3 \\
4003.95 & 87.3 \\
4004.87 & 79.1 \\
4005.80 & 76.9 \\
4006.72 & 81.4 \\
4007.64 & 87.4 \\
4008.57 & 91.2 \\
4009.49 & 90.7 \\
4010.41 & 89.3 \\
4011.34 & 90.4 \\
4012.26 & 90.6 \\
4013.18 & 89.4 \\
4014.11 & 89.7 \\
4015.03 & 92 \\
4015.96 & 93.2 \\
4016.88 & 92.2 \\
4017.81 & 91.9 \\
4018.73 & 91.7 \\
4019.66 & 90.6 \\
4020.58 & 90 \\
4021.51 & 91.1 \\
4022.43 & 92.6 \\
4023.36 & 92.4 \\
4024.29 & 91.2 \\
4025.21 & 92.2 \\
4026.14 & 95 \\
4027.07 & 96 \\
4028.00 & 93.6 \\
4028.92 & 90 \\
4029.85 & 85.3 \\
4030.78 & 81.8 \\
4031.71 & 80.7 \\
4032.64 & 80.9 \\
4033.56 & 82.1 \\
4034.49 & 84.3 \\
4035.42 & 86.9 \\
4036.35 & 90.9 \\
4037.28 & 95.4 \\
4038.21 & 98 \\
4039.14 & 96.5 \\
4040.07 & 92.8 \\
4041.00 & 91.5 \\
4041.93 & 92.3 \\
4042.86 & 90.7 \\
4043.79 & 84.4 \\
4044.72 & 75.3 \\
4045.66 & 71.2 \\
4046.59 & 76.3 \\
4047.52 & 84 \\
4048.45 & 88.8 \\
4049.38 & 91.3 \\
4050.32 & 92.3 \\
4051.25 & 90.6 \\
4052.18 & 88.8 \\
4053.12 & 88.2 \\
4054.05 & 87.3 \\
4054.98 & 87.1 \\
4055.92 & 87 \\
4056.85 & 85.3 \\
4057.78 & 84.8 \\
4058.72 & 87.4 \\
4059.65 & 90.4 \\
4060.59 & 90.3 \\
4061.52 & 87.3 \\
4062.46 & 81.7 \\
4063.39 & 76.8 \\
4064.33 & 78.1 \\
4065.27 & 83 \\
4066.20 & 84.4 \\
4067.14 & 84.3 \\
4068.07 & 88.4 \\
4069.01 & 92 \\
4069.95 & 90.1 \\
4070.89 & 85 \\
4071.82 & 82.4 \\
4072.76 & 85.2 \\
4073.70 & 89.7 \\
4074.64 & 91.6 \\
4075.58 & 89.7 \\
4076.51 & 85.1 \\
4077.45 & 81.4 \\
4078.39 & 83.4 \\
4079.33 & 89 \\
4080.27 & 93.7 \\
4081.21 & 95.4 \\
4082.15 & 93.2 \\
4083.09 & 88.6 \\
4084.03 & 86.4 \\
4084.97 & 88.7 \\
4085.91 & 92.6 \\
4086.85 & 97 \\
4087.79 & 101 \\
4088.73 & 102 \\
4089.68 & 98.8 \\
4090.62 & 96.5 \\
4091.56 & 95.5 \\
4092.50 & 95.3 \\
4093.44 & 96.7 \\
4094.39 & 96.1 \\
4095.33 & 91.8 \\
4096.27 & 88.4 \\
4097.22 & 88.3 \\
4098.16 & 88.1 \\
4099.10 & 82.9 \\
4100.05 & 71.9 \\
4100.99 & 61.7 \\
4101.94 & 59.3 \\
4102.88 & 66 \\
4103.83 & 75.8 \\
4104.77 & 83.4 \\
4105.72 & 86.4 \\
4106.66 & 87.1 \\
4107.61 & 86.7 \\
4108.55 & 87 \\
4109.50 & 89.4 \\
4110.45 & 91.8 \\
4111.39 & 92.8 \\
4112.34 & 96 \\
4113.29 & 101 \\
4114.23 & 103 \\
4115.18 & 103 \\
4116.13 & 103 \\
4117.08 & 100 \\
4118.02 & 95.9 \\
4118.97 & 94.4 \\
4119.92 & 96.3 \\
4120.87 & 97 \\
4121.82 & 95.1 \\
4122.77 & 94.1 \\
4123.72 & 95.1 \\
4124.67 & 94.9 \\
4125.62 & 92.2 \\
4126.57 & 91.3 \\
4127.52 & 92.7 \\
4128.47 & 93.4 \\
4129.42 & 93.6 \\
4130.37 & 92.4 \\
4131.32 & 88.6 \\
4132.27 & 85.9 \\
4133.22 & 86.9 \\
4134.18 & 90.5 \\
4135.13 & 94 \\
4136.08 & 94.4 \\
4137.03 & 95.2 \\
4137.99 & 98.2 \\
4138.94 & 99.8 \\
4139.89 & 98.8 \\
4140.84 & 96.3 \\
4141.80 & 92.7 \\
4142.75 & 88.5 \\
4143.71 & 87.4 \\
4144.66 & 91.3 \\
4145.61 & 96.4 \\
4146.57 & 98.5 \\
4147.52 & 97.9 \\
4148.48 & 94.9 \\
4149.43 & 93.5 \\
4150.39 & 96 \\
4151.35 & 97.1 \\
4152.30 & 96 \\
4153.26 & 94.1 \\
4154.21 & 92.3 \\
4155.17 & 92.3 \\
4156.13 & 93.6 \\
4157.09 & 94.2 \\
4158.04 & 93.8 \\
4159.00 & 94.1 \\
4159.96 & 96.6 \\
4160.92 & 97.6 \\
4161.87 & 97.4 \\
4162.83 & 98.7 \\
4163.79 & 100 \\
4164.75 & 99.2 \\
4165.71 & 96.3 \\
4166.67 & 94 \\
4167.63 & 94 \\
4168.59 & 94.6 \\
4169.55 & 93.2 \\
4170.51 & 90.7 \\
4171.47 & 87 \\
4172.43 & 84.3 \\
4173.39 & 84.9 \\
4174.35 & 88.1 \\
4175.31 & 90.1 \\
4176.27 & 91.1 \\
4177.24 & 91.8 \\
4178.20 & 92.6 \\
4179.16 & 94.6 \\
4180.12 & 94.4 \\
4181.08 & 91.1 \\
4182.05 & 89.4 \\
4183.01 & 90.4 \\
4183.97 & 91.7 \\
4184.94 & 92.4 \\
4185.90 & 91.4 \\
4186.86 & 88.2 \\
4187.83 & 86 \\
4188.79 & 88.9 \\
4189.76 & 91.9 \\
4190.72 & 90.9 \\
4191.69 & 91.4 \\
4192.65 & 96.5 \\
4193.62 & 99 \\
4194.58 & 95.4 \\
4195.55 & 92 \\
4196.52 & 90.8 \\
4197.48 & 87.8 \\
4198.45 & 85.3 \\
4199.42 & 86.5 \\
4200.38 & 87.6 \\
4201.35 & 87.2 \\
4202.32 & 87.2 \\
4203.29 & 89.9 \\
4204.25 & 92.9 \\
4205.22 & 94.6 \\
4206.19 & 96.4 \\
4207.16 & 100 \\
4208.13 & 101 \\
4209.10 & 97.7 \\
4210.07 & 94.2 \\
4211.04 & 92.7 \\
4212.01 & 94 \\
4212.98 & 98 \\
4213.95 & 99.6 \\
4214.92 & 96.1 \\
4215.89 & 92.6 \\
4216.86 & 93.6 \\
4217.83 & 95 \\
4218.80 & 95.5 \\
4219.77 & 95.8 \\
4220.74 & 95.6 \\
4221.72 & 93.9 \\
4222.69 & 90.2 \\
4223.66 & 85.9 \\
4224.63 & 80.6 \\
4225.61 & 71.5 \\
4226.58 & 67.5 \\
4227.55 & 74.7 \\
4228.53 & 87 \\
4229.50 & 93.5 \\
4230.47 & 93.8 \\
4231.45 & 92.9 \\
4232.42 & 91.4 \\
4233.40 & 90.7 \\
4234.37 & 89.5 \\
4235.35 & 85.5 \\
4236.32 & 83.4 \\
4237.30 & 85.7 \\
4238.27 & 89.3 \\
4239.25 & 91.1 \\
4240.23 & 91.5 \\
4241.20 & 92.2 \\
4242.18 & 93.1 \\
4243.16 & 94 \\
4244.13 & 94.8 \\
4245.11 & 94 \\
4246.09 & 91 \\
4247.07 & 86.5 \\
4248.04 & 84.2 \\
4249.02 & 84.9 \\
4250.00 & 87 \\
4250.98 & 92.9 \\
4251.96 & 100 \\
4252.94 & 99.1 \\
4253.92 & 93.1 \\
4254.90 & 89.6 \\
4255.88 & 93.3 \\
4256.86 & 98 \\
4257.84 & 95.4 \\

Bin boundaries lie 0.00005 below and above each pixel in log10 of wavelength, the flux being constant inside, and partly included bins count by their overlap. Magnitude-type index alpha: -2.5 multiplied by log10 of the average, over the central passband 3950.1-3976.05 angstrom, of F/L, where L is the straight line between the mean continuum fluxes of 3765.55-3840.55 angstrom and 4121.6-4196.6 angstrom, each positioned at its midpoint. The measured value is 0.39 mag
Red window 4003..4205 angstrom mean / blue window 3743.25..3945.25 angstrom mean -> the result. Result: 1.4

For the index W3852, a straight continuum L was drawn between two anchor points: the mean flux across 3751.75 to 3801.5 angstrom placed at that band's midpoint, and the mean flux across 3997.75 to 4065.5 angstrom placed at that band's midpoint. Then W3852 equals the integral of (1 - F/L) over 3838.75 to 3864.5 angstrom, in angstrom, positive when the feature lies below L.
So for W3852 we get 1.3 angstrom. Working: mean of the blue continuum 66.7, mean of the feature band 69.2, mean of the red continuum 88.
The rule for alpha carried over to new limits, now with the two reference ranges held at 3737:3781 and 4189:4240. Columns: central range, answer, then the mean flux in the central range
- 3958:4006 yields 0.11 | 68.7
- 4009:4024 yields -0.17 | 91.1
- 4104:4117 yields -0.11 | 92.9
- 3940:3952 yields 0.12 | 66.1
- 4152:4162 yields -0.09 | 94.6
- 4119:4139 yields -0.10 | 93.3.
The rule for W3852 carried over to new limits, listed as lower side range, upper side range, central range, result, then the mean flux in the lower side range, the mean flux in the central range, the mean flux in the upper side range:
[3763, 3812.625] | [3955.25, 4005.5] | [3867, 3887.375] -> 0.5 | 69.8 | 67.5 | 68.8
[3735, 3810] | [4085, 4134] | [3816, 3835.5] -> 3.5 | 64.8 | 56.6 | 90.9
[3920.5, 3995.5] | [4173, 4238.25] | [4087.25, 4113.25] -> -3.5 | 59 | 87.5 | 90.7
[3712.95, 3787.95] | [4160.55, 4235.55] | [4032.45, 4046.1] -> -1.1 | 61.7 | 87.7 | 91.5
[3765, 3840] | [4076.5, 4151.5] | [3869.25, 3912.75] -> 2.9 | 64.8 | 67.6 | 91.5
